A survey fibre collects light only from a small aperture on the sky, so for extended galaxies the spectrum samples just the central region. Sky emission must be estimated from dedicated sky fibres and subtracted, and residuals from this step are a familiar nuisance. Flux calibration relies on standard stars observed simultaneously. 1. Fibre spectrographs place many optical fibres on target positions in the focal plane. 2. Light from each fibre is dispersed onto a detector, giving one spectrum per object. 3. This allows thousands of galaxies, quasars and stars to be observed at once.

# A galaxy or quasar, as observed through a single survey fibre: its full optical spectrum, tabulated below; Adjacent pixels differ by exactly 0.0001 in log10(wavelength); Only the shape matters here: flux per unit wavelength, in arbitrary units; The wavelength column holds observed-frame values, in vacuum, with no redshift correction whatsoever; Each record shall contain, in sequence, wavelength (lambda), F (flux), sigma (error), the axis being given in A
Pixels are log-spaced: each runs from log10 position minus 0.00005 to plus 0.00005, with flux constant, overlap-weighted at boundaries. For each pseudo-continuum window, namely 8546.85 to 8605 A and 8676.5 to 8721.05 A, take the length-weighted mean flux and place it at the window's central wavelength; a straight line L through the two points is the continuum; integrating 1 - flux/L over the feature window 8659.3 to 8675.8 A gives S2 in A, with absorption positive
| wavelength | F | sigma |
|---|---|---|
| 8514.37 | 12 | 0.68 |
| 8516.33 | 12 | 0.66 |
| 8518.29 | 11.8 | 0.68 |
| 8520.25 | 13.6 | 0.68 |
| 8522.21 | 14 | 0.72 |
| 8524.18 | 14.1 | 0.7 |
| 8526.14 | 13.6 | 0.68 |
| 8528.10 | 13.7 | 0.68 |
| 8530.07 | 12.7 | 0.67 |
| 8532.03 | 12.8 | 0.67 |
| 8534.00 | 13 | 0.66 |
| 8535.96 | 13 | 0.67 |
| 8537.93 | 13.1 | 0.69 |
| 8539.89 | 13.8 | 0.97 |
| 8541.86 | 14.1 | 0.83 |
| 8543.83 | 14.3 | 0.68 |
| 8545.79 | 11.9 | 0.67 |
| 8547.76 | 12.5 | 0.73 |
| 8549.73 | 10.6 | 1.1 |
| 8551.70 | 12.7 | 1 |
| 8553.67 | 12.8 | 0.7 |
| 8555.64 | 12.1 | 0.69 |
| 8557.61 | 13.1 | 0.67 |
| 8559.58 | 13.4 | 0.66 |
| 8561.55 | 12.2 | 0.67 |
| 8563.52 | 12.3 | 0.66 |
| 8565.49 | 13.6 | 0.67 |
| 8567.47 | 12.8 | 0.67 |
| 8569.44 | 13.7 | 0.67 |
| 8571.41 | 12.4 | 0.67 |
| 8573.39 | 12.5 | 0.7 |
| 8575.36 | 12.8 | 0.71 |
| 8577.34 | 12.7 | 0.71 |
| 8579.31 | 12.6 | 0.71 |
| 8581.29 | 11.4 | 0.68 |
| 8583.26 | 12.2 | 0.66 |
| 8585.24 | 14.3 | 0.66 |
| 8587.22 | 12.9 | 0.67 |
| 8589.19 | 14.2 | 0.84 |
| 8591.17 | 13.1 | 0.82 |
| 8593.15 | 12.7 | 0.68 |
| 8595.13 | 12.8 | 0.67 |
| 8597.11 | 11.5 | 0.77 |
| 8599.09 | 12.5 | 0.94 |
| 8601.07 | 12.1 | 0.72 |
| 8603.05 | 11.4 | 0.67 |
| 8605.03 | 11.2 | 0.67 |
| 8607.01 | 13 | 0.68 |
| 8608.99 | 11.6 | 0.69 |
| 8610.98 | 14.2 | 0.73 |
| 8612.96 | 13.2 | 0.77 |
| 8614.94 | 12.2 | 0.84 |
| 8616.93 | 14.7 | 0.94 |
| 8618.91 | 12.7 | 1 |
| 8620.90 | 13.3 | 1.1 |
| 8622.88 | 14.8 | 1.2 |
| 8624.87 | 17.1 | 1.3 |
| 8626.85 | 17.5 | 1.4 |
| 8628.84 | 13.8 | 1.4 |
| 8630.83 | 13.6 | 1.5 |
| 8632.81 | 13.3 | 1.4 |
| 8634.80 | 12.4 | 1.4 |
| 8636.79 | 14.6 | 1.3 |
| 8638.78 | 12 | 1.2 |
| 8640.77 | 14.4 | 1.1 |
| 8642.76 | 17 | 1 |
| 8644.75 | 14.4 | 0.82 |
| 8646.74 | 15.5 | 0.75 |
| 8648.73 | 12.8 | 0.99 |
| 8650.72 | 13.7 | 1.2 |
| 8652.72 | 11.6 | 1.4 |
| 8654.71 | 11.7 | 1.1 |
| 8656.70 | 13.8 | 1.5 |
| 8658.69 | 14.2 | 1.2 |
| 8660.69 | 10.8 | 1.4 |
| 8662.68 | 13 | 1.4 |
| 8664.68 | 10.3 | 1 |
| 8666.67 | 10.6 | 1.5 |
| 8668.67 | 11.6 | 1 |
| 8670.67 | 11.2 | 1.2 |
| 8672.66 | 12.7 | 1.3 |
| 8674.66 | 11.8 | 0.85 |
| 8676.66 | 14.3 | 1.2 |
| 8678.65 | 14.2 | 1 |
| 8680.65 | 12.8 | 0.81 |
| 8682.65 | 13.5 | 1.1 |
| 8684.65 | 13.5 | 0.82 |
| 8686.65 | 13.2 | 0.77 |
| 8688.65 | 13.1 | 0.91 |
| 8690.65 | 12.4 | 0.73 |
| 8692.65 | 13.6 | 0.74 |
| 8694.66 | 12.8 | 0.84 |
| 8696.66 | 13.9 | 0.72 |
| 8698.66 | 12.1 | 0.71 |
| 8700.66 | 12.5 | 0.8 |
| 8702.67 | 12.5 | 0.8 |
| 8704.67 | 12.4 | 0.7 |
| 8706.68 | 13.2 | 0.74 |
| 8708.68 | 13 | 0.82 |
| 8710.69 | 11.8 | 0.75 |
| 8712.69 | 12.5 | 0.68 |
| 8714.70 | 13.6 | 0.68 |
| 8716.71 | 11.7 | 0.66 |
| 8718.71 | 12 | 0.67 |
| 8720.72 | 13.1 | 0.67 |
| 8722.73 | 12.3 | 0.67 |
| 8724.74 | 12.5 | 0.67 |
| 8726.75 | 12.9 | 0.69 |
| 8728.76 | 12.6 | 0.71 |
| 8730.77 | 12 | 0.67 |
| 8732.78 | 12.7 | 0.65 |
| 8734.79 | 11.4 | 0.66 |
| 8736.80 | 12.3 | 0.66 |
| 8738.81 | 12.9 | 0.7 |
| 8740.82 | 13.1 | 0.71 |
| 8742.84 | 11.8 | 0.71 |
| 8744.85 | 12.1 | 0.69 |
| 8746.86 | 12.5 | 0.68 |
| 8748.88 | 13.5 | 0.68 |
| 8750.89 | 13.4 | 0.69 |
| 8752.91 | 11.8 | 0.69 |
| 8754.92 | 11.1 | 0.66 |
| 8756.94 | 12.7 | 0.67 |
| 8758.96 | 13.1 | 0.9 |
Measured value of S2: 1.60 A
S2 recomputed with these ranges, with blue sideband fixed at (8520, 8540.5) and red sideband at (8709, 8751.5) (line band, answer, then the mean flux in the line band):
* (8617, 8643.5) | -2.83 A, 14.3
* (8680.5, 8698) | -0.70 A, 13.2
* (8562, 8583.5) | 0.91 A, 12.6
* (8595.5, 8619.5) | 0.95 A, 12.5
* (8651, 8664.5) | 0.40 A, 12.4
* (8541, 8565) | 1.10 A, 12.7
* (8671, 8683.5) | -0.36 A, 13.1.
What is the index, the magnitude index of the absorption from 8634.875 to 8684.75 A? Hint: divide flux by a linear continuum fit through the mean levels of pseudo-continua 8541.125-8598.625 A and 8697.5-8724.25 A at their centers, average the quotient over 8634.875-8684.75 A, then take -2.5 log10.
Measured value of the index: -0.03 mag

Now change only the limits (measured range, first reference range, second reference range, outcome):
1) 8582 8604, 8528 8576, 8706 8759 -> 0.01 mag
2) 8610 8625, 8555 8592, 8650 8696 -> -0.09 mag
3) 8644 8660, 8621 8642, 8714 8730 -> 0.04 mag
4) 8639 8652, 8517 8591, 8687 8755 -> -0.13 mag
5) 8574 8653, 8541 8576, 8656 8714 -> -0.05 mag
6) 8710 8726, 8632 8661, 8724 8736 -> 0.01 mag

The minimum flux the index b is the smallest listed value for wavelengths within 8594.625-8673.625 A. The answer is 10.3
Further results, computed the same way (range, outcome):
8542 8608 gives 10.6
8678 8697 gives 12.4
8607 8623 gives 11.6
